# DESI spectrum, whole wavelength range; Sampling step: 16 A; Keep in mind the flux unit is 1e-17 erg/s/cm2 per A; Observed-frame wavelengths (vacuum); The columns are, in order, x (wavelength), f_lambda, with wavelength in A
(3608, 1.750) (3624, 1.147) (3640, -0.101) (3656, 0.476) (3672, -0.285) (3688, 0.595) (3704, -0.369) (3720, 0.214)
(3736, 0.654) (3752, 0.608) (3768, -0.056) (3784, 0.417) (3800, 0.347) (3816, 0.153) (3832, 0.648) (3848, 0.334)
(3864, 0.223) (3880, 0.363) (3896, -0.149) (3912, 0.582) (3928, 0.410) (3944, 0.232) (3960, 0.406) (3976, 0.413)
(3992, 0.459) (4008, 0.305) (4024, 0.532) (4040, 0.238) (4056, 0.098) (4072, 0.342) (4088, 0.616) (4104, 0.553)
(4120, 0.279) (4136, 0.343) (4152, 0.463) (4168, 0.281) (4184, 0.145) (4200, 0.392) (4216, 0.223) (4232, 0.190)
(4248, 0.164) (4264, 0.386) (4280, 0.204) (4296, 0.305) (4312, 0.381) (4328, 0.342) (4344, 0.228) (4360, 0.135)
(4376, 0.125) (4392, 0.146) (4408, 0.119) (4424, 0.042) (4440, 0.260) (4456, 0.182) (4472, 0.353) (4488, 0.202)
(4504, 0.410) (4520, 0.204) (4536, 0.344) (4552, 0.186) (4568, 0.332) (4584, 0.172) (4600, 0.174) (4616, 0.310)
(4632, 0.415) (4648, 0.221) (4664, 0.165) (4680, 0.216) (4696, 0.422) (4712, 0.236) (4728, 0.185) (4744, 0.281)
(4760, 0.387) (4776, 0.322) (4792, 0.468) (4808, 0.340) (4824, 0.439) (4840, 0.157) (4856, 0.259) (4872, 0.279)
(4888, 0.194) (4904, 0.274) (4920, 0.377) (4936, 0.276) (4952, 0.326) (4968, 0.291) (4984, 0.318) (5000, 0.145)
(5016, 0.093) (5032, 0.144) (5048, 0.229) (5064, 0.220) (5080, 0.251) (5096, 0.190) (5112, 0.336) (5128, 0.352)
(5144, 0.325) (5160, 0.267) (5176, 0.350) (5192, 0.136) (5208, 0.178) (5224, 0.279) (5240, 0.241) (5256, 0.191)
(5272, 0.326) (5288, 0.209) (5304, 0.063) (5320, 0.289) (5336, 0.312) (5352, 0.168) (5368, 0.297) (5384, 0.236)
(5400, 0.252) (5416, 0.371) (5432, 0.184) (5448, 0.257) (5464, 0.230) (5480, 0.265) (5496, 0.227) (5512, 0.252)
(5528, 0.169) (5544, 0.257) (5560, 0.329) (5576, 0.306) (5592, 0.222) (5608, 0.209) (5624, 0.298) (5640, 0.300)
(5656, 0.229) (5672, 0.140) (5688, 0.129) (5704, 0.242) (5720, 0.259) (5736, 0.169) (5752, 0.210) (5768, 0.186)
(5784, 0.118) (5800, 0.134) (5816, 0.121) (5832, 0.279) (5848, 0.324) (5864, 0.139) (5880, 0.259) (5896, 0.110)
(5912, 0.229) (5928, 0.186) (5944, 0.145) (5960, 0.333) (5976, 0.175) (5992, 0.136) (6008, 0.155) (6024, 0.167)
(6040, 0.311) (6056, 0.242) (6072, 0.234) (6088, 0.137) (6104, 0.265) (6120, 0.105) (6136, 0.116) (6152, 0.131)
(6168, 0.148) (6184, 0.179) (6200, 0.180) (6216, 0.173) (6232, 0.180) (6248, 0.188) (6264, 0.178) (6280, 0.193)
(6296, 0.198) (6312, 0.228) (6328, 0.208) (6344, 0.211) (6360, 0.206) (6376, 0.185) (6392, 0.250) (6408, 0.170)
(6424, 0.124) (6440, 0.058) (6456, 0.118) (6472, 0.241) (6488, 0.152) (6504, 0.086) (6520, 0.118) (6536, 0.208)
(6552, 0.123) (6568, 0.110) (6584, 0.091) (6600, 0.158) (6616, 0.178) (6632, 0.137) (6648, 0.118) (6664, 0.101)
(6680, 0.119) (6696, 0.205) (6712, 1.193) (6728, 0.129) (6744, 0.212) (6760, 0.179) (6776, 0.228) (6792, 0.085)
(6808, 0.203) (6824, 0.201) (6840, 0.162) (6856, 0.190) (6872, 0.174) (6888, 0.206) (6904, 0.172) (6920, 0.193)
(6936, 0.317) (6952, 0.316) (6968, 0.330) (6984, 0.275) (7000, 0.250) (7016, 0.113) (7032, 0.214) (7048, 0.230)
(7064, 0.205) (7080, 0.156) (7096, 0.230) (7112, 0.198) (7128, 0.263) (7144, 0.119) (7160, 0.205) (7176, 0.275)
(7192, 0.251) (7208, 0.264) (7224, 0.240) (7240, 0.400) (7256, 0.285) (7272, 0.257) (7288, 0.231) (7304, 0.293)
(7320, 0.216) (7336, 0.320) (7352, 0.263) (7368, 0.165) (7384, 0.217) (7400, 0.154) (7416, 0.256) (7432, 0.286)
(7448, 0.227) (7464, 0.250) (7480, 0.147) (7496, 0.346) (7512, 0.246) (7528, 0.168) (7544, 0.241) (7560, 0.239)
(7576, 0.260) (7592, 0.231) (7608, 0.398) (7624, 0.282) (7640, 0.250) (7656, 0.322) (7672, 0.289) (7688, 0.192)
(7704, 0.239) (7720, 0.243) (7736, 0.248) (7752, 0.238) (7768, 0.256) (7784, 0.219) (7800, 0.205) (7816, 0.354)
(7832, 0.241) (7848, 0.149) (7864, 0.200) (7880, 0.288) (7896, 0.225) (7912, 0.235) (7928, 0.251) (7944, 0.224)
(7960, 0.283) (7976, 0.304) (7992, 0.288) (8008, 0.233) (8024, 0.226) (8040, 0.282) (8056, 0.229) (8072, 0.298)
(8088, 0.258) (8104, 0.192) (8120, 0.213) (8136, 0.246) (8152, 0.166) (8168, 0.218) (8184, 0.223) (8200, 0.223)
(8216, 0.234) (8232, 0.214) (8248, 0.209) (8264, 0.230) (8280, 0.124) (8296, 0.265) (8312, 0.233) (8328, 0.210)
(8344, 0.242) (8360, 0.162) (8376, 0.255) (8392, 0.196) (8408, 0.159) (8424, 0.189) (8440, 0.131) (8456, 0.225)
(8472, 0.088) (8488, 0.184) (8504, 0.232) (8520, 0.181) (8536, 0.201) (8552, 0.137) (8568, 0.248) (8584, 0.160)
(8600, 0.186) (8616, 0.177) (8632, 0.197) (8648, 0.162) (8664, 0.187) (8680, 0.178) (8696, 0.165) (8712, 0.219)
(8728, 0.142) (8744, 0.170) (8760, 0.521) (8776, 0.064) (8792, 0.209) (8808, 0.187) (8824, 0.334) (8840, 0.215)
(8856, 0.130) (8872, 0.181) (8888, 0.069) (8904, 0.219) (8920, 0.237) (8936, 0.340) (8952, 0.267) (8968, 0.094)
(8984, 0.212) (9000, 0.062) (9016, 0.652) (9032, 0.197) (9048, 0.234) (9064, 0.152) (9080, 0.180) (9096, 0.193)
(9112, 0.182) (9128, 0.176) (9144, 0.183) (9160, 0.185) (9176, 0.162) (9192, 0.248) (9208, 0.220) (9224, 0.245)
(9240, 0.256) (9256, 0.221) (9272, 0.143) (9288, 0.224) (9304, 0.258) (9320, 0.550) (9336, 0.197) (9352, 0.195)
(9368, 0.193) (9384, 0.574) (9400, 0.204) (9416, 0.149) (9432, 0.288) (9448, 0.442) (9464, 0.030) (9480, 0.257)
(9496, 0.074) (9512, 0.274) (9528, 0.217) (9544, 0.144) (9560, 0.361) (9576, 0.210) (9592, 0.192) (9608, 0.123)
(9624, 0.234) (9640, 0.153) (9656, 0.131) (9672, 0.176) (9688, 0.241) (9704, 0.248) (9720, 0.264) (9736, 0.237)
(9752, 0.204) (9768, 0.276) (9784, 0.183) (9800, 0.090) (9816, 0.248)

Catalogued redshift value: 0.800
